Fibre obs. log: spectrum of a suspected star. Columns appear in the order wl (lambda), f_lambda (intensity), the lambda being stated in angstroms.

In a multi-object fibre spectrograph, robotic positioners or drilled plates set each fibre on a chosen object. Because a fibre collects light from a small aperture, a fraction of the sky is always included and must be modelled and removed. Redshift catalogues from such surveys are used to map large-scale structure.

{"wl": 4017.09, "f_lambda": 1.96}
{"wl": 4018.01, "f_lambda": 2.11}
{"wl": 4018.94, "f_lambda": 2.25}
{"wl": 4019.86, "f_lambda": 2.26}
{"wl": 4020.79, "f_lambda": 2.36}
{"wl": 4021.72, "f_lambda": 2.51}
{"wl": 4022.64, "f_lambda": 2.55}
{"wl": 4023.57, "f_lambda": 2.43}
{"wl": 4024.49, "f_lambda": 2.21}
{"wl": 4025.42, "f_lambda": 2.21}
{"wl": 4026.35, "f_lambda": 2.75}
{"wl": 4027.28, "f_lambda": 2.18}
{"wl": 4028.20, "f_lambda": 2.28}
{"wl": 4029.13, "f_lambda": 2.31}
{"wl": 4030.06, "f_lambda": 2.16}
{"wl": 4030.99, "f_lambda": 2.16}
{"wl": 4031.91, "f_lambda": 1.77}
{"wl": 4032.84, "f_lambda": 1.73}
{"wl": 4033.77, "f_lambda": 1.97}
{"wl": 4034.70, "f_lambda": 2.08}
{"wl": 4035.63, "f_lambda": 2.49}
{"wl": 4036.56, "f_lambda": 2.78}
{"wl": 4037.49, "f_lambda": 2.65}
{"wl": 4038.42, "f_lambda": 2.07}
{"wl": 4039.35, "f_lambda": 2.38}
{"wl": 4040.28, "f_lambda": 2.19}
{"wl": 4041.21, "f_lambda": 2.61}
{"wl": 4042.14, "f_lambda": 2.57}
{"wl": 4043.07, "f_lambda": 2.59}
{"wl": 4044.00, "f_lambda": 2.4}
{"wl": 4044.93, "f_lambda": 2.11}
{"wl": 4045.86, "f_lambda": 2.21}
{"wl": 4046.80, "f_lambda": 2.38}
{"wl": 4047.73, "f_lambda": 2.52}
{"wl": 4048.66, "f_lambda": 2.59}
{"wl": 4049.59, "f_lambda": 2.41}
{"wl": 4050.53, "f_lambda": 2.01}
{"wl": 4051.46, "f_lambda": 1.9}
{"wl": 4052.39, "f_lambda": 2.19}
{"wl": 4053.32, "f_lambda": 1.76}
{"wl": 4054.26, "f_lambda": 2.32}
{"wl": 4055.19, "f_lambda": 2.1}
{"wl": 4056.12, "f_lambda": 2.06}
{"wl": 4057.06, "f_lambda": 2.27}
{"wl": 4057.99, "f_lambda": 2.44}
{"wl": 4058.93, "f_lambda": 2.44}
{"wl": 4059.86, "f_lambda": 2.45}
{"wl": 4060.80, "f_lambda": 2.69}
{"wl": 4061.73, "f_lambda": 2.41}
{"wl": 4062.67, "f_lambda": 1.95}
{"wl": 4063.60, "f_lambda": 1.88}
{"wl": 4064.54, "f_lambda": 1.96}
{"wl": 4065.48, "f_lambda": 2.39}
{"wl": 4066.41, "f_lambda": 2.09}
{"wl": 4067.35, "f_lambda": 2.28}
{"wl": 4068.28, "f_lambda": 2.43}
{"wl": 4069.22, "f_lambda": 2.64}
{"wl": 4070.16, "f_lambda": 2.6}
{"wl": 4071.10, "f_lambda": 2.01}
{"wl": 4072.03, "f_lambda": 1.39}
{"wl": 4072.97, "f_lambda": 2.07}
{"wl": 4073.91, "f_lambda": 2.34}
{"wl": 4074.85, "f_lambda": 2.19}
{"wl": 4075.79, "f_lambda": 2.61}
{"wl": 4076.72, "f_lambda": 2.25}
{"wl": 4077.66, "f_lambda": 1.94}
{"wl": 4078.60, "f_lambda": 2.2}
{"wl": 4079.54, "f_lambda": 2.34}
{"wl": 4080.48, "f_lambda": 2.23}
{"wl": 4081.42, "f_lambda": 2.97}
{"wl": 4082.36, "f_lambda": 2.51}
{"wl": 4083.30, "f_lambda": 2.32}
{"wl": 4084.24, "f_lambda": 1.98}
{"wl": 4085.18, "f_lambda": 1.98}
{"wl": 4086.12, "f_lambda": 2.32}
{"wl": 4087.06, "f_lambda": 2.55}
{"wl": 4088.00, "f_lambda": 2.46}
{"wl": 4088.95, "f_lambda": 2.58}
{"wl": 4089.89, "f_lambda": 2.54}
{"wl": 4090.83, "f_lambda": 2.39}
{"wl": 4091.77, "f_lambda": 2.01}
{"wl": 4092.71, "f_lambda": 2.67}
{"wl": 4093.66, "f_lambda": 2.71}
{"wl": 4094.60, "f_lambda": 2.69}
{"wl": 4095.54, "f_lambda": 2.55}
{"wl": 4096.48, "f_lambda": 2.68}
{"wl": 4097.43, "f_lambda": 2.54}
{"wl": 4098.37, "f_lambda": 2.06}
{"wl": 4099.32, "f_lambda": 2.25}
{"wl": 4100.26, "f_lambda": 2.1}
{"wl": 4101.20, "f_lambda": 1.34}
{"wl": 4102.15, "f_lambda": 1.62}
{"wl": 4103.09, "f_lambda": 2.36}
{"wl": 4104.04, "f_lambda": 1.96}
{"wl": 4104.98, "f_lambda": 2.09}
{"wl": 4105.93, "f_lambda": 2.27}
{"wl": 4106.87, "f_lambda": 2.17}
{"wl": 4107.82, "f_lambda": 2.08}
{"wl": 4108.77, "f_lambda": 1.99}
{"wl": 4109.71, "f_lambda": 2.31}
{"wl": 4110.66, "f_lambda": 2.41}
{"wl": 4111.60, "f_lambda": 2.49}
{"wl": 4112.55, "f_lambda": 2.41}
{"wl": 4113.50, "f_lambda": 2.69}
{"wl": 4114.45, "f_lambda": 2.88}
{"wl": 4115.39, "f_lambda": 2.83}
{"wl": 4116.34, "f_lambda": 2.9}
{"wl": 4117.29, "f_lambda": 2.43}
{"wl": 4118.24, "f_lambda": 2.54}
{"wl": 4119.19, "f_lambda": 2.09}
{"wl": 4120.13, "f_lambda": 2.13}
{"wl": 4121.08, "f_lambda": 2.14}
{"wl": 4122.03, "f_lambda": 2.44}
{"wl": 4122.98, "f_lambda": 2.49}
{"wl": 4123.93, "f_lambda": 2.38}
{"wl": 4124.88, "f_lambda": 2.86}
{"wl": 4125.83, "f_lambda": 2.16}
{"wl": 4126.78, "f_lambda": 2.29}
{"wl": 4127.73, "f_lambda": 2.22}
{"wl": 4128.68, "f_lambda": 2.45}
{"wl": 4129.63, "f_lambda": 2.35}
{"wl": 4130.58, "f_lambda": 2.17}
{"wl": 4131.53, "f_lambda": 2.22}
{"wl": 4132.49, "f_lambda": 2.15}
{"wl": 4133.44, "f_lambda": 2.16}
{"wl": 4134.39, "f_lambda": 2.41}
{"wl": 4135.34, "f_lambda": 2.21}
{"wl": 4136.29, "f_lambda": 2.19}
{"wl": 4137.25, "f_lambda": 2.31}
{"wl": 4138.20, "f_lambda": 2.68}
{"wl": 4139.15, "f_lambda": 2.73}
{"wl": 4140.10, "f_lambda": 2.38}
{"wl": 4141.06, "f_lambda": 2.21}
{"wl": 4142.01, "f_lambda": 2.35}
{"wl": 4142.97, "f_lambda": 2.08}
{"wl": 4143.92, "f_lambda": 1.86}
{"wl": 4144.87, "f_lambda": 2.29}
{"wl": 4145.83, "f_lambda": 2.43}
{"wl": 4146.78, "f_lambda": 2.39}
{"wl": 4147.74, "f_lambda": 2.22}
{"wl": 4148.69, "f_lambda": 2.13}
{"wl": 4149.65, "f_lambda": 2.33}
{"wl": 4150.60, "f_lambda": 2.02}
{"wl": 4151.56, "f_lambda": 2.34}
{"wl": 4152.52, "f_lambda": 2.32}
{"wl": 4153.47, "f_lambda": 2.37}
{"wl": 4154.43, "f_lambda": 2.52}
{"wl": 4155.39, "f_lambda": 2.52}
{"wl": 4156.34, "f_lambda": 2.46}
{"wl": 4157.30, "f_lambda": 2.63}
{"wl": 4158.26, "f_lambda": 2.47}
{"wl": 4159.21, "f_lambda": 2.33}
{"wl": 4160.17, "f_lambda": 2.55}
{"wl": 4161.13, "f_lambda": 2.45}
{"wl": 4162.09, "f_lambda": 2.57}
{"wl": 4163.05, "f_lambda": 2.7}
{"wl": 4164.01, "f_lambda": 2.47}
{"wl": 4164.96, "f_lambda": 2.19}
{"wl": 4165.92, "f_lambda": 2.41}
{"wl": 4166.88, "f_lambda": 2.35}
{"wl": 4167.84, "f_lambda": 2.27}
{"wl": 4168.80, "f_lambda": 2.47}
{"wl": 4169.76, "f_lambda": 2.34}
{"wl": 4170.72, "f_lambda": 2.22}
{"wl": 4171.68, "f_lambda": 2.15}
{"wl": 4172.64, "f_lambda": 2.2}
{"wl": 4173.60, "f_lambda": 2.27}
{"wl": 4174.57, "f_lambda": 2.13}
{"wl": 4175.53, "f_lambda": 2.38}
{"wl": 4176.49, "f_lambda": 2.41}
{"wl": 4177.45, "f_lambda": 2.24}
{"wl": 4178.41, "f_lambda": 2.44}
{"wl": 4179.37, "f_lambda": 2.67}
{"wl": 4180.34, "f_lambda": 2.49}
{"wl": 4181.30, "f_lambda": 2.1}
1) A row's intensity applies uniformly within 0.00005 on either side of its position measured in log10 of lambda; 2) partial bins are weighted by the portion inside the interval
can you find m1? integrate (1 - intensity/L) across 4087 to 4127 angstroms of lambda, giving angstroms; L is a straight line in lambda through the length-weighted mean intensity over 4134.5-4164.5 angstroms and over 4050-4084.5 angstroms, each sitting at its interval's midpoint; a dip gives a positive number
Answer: -1.02 angstroms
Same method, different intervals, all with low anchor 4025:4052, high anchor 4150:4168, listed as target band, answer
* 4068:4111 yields 1.3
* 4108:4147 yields 0.3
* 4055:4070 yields 0.2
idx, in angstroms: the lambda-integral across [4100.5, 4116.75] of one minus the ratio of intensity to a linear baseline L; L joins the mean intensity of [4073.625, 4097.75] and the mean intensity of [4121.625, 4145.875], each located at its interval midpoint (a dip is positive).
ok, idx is 0.6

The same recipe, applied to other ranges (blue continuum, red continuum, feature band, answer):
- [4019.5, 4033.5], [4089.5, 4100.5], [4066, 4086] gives 1.1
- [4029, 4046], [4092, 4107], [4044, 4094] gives -0.4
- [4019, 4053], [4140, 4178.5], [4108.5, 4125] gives -1.0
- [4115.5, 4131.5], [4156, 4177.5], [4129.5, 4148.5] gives 0.8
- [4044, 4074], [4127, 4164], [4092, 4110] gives 0.4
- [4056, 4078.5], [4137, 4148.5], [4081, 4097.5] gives -1.5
